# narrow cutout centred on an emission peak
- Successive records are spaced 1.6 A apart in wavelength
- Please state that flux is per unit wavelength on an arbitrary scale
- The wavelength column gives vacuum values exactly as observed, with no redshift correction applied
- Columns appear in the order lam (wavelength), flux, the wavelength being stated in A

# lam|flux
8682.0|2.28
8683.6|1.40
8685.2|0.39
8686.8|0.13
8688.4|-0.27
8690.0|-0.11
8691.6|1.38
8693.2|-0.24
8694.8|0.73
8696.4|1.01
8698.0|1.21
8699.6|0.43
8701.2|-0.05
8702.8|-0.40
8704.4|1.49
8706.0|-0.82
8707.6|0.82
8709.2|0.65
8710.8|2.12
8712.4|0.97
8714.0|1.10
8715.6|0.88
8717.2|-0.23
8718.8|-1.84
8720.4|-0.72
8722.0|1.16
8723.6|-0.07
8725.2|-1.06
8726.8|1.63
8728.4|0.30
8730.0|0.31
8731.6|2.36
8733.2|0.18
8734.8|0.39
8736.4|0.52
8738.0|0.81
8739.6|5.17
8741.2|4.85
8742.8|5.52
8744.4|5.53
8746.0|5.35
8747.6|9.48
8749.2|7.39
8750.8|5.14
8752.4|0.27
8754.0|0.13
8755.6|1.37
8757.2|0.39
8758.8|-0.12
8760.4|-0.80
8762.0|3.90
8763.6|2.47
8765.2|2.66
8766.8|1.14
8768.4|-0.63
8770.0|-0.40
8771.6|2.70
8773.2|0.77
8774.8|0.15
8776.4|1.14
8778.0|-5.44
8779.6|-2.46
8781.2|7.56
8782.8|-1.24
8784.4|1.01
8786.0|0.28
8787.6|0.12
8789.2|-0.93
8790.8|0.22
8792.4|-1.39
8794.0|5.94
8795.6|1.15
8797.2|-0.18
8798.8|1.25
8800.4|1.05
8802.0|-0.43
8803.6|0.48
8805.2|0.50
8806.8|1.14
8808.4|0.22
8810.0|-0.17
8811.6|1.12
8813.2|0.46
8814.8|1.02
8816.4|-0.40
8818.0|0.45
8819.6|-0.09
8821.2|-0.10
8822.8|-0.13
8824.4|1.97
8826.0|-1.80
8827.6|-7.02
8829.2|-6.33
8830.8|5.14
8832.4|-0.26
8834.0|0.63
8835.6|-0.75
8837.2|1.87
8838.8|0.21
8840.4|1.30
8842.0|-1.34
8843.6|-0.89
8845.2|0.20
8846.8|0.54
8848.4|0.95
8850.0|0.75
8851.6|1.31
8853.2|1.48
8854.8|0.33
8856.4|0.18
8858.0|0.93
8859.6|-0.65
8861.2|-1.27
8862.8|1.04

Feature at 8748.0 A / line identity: [O II] 3727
